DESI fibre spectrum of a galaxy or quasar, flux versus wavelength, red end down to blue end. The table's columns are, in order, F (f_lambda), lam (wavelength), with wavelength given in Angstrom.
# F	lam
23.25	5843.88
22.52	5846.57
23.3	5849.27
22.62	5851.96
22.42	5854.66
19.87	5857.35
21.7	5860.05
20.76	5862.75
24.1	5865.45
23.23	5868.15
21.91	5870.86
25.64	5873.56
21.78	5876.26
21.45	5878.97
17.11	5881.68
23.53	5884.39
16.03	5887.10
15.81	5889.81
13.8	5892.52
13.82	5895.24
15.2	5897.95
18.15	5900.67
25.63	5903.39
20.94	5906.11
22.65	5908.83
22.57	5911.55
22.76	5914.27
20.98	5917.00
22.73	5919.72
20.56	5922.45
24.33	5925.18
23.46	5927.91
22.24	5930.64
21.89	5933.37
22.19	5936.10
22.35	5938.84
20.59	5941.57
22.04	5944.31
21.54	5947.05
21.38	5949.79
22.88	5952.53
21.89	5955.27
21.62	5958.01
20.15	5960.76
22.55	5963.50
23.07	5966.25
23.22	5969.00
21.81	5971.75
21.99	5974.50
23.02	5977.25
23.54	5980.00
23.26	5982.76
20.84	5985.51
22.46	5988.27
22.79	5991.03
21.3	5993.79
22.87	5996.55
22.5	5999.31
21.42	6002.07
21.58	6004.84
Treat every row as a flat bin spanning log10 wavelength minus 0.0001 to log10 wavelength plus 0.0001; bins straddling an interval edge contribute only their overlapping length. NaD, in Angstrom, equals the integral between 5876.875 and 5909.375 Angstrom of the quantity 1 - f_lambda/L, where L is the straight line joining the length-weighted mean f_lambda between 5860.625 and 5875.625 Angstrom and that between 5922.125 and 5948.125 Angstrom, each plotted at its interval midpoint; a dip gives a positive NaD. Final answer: 5.8 Angstrom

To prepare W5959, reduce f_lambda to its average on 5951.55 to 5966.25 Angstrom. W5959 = 21.9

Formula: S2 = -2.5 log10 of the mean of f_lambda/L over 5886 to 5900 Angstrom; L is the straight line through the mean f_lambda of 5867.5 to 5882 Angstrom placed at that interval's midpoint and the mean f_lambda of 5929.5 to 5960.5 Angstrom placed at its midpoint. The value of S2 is 0.41 mag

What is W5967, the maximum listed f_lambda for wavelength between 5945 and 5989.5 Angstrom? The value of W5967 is 23.54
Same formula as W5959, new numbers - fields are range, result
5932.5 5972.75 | 21.9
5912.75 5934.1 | 22.4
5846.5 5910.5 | 20.5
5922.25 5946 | 22.3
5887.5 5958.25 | 20.9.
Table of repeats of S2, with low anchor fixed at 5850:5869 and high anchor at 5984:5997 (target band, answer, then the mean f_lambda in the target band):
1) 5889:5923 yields 0.123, 19.7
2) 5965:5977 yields -0.026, 22.6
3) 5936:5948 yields 0.018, 21.7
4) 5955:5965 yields 0.025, 21.5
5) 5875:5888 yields 0.103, 20.1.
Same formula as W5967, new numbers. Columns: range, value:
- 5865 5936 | 25.64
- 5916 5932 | 24.33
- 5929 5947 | 22.35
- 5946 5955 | 22.88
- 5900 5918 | 25.63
